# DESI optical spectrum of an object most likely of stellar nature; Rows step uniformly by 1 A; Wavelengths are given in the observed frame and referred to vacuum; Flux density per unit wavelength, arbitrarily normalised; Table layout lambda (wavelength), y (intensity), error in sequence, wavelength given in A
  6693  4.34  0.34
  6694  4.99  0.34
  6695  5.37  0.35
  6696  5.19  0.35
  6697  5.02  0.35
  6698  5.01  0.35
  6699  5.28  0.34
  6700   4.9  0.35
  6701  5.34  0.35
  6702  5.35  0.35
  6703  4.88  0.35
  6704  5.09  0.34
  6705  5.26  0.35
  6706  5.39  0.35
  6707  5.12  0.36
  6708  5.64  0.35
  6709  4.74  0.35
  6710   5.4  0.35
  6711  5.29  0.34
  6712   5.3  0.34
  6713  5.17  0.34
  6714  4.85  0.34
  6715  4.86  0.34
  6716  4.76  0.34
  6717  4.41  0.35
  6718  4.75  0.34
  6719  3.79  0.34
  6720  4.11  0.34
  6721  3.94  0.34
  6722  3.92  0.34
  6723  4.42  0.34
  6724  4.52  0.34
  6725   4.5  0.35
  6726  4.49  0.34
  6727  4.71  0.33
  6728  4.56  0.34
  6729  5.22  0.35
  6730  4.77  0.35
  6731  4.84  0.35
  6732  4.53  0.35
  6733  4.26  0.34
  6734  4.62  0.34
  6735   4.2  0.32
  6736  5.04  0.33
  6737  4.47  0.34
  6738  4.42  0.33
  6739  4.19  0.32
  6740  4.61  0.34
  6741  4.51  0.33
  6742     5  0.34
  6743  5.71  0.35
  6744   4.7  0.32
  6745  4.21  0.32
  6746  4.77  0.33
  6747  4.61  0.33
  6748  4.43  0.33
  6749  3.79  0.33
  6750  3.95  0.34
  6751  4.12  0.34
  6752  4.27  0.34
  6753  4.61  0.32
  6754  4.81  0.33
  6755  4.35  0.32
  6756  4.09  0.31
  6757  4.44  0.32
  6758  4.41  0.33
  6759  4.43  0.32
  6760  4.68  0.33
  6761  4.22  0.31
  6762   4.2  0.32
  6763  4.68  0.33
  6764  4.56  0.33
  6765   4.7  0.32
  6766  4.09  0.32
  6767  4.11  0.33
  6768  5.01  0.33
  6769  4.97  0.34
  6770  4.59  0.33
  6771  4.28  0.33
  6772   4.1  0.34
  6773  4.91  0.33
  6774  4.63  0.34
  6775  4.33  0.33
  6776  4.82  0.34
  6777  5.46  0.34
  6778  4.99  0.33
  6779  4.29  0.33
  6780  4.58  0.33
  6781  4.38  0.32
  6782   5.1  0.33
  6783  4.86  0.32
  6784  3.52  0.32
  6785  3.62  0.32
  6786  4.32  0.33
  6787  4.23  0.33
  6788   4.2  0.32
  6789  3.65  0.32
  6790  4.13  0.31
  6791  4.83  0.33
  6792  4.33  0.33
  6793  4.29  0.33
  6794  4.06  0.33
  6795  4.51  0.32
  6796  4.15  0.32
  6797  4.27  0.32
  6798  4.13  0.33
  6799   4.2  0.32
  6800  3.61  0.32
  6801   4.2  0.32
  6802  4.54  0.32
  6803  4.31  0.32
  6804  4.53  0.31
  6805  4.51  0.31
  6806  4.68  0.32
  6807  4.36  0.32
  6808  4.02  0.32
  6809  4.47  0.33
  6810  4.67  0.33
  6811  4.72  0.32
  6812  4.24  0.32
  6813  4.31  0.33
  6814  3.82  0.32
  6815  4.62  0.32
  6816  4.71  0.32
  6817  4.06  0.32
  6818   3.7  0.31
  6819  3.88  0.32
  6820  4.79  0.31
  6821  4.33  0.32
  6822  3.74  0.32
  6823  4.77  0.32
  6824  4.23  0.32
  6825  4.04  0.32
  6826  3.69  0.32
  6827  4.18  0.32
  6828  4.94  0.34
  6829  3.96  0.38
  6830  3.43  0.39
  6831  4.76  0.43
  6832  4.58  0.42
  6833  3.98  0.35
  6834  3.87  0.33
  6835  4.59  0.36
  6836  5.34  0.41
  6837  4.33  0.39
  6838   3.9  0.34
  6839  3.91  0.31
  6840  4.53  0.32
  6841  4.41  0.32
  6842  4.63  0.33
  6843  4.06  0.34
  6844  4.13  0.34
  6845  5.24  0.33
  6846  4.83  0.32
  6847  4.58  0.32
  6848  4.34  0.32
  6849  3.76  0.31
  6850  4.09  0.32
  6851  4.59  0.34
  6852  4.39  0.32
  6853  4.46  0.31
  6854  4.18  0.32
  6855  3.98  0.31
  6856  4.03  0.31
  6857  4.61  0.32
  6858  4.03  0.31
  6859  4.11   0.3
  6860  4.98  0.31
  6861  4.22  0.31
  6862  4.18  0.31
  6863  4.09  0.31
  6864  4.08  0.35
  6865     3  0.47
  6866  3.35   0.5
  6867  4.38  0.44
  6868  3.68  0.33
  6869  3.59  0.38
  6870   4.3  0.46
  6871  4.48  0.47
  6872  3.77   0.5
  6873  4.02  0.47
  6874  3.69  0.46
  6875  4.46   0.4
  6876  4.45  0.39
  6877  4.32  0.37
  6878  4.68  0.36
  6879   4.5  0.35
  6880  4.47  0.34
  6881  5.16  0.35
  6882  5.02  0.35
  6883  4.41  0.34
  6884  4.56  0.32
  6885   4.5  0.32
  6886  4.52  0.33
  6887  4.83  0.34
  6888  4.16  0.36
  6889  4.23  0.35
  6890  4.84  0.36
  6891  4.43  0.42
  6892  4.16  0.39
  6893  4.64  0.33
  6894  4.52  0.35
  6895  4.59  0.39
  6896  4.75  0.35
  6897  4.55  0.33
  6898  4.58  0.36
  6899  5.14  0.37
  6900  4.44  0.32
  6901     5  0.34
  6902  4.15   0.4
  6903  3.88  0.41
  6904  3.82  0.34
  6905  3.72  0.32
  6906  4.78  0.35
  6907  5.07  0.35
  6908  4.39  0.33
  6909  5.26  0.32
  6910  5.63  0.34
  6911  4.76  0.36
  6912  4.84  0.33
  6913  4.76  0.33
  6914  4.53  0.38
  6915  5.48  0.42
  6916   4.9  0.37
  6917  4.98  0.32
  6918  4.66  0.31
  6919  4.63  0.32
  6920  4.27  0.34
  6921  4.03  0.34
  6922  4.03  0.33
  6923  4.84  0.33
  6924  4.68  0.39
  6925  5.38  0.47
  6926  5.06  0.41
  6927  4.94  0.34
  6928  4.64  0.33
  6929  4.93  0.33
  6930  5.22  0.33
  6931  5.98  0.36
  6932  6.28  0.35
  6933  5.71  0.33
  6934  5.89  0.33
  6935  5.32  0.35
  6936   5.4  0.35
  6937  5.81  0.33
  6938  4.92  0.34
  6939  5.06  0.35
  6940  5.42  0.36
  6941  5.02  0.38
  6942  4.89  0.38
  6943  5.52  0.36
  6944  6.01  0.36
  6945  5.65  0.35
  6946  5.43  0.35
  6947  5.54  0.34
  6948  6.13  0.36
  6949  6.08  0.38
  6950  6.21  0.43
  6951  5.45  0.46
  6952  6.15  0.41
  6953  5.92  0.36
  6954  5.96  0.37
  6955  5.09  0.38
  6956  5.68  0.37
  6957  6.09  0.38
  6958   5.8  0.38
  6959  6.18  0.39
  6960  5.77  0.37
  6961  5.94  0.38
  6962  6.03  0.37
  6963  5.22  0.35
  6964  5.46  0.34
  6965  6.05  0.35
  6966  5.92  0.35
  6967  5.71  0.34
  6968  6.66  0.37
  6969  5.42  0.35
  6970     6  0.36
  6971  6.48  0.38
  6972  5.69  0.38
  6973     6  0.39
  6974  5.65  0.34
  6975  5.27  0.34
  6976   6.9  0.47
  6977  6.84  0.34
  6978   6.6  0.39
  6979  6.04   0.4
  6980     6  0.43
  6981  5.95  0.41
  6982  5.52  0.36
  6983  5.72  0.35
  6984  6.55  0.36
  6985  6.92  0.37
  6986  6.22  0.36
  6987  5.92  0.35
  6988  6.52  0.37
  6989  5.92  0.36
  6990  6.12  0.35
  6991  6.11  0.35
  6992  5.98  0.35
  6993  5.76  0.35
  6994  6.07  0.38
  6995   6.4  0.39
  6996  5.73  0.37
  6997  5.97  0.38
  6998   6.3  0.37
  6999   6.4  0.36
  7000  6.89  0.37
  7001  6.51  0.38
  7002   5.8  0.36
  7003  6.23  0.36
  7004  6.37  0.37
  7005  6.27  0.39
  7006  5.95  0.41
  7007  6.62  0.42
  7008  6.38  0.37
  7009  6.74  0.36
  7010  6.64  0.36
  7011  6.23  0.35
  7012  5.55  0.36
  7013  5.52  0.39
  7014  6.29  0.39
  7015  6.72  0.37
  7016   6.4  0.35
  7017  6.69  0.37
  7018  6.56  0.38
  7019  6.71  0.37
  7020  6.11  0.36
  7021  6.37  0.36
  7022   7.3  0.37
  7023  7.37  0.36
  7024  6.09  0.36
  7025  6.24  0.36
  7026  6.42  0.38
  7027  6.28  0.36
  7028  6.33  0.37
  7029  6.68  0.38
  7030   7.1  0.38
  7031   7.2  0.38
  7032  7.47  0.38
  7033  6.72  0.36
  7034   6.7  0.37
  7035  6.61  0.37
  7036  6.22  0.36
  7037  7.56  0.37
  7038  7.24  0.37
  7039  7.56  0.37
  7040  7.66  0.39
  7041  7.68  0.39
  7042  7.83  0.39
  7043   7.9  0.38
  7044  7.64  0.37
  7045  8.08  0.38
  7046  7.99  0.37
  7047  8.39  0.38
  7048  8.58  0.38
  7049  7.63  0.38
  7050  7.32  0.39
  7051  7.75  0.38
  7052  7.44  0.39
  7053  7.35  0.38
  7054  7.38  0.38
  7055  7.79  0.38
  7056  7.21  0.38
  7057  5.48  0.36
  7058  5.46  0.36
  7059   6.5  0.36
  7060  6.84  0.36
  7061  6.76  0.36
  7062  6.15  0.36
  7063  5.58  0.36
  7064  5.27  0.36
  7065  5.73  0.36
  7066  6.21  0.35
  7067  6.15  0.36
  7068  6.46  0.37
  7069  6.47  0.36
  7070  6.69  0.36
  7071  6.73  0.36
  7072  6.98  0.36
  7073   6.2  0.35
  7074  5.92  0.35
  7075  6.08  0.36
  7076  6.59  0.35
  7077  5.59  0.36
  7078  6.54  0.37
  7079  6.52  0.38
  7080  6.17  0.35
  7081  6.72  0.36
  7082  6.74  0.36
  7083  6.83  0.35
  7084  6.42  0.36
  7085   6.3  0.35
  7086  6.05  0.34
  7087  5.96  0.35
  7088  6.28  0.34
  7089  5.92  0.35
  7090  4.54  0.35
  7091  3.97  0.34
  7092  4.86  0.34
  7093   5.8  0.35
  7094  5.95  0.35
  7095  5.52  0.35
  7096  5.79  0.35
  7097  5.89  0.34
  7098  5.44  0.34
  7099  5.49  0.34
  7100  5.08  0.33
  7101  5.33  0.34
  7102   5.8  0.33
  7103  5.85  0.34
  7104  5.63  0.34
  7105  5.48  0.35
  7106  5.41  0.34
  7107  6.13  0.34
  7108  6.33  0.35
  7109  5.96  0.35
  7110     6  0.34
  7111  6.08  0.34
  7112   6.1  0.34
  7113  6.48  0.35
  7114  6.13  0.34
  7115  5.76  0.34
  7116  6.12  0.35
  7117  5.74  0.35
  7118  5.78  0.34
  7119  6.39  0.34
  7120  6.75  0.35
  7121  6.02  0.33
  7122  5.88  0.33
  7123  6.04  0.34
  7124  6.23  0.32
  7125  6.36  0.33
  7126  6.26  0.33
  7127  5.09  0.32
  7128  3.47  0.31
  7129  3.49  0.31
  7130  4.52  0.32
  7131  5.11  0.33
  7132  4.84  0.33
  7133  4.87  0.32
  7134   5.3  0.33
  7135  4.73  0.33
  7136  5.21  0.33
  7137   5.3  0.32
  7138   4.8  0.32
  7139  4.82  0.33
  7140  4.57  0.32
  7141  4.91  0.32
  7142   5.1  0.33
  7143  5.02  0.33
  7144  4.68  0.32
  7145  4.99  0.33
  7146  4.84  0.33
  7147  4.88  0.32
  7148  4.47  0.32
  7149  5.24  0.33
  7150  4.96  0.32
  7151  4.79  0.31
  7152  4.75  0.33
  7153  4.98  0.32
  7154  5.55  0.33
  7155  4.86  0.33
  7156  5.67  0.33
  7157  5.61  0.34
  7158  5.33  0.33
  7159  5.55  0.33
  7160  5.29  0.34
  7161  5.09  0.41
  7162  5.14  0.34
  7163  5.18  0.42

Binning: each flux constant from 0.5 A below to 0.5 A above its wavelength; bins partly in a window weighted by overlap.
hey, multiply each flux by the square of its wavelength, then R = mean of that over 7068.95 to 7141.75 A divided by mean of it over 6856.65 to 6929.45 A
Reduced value 1.4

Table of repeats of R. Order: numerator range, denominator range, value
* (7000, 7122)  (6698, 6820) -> 1.55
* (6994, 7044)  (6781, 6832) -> 1.65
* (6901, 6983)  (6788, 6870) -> 1.31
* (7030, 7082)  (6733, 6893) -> 1.69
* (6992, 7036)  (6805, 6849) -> 1.57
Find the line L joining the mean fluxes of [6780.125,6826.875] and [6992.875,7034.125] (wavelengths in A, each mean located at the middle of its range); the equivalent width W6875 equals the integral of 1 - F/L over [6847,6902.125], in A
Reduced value 7.32 A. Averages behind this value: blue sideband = 4.27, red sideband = 6.43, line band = 4.34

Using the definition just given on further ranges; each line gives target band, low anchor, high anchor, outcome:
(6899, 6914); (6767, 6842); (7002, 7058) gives 2.4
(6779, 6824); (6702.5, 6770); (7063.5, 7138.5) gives 5.0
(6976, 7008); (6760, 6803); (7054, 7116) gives -3.9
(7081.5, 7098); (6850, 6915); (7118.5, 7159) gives -2.5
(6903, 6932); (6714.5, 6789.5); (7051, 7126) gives 2.7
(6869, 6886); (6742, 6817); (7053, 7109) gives 1.9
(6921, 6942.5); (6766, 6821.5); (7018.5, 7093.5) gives 1.5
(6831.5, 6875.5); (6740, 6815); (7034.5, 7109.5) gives 6.4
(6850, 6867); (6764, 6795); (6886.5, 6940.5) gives 1.9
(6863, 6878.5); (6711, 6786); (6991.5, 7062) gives 4.2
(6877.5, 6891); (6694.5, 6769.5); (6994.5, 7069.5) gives 2.6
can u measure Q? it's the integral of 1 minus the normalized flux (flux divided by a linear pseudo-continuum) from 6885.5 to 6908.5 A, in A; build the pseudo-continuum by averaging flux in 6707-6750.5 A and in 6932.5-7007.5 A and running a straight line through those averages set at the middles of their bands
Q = 4.4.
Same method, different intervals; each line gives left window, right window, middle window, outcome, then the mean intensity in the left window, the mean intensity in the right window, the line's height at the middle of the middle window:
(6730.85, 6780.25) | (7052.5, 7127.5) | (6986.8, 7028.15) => -4.5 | 4.53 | 6.07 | 5.69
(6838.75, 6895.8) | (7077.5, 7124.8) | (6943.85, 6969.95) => -4.7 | 4.32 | 5.92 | 4.94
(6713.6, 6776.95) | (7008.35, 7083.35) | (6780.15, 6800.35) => 2.6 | 4.51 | 6.75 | 4.85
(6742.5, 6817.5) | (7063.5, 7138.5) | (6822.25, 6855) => 2.4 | 4.41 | 5.79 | 4.67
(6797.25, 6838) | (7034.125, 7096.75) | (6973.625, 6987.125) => -0.8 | 4.29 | 6.6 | 5.81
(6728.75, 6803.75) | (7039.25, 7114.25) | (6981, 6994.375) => -0.6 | 4.45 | 6.39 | 5.83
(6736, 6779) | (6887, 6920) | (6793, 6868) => 5.2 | 4.53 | 4.63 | 4.58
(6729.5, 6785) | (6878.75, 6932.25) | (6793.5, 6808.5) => 1.0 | 4.52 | 4.71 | 4.58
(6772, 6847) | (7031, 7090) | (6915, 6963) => 1.9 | 4.35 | 6.78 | 5.6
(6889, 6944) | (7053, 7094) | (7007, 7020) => -1.5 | 4.88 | 6.21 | 5.7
